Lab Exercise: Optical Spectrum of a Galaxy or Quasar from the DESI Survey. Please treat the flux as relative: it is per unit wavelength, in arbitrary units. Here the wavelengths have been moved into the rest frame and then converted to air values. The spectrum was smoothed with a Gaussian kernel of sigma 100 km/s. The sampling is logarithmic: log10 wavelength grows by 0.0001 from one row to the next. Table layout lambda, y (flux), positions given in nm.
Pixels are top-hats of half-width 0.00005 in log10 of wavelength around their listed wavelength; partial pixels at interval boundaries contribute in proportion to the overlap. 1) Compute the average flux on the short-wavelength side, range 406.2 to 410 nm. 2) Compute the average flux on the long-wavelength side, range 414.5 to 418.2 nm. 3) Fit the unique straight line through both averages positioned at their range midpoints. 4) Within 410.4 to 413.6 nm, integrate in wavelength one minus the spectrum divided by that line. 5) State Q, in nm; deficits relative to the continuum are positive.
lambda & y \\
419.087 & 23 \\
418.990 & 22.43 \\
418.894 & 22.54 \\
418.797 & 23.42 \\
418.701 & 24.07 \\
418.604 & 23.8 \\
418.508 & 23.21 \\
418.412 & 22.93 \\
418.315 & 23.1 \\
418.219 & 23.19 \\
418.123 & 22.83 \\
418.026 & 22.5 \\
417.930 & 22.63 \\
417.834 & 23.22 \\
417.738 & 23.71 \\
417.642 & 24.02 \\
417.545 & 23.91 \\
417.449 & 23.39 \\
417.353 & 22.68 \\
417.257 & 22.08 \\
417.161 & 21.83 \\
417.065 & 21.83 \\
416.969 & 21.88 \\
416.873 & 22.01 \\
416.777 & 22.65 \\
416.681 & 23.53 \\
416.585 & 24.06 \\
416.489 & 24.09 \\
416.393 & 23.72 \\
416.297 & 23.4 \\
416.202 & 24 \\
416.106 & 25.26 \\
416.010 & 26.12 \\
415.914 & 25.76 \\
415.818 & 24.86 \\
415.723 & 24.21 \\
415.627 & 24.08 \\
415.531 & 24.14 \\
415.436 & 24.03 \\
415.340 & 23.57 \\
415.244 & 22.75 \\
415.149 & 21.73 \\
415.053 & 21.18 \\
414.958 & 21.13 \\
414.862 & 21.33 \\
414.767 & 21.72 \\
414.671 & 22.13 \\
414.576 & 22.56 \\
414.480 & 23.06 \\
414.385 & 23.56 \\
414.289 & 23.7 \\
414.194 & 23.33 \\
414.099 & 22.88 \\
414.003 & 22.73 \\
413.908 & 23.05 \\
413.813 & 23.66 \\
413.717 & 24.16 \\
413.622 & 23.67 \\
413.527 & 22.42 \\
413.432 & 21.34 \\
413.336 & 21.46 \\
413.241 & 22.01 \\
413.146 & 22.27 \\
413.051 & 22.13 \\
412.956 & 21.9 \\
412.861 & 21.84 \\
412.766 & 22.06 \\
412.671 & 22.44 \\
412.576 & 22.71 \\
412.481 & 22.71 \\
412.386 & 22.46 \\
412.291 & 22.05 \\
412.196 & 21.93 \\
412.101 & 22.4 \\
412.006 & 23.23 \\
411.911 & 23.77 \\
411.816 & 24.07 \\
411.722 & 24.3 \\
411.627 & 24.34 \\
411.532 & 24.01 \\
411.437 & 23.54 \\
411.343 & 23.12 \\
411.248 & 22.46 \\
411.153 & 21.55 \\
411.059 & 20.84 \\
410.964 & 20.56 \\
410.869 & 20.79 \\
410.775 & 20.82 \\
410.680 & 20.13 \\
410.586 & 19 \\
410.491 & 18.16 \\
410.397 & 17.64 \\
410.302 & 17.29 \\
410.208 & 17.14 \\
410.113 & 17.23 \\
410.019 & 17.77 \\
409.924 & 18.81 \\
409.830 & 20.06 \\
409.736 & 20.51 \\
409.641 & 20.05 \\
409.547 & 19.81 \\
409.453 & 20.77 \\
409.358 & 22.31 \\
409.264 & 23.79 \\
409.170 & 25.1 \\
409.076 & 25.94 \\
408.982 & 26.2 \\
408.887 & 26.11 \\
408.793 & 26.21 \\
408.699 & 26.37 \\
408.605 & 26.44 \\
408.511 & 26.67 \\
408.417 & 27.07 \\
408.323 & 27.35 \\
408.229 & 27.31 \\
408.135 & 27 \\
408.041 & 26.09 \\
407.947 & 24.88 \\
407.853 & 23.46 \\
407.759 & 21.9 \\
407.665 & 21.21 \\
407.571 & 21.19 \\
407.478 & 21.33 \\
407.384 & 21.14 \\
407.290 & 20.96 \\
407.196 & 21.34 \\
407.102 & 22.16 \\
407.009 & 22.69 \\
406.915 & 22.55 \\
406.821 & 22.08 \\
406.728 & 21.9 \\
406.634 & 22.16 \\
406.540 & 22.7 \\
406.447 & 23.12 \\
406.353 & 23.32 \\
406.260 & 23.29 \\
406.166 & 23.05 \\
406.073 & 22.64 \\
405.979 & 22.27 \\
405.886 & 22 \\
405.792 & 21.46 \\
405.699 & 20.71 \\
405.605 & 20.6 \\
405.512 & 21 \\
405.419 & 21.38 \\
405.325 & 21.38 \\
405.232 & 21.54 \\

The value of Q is 0.16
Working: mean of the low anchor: 23.3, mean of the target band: 22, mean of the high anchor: 23.2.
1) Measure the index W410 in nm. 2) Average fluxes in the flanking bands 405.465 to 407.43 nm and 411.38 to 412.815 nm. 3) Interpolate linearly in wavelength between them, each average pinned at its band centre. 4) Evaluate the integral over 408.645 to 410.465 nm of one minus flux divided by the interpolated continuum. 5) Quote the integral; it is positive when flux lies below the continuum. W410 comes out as 0.09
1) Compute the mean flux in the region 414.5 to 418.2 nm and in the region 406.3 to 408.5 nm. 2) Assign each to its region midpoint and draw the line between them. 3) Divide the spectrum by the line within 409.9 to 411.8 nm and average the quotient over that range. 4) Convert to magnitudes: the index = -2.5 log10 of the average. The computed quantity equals 0.13 mag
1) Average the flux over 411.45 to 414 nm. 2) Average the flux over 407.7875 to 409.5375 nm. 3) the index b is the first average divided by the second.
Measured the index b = 0.9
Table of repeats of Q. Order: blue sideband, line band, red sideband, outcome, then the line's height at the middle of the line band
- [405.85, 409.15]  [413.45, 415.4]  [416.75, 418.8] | 0.04 nm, 23.2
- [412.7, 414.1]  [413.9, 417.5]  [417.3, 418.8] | -0.04 nm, 22.9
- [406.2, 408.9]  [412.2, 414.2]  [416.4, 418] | 0.07 nm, 23.3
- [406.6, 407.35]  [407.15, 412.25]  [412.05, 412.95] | -0.08 nm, 22.1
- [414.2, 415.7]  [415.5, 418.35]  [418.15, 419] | -0.06 nm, 23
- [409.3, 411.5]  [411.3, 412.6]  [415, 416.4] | -0.12 nm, 21.2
